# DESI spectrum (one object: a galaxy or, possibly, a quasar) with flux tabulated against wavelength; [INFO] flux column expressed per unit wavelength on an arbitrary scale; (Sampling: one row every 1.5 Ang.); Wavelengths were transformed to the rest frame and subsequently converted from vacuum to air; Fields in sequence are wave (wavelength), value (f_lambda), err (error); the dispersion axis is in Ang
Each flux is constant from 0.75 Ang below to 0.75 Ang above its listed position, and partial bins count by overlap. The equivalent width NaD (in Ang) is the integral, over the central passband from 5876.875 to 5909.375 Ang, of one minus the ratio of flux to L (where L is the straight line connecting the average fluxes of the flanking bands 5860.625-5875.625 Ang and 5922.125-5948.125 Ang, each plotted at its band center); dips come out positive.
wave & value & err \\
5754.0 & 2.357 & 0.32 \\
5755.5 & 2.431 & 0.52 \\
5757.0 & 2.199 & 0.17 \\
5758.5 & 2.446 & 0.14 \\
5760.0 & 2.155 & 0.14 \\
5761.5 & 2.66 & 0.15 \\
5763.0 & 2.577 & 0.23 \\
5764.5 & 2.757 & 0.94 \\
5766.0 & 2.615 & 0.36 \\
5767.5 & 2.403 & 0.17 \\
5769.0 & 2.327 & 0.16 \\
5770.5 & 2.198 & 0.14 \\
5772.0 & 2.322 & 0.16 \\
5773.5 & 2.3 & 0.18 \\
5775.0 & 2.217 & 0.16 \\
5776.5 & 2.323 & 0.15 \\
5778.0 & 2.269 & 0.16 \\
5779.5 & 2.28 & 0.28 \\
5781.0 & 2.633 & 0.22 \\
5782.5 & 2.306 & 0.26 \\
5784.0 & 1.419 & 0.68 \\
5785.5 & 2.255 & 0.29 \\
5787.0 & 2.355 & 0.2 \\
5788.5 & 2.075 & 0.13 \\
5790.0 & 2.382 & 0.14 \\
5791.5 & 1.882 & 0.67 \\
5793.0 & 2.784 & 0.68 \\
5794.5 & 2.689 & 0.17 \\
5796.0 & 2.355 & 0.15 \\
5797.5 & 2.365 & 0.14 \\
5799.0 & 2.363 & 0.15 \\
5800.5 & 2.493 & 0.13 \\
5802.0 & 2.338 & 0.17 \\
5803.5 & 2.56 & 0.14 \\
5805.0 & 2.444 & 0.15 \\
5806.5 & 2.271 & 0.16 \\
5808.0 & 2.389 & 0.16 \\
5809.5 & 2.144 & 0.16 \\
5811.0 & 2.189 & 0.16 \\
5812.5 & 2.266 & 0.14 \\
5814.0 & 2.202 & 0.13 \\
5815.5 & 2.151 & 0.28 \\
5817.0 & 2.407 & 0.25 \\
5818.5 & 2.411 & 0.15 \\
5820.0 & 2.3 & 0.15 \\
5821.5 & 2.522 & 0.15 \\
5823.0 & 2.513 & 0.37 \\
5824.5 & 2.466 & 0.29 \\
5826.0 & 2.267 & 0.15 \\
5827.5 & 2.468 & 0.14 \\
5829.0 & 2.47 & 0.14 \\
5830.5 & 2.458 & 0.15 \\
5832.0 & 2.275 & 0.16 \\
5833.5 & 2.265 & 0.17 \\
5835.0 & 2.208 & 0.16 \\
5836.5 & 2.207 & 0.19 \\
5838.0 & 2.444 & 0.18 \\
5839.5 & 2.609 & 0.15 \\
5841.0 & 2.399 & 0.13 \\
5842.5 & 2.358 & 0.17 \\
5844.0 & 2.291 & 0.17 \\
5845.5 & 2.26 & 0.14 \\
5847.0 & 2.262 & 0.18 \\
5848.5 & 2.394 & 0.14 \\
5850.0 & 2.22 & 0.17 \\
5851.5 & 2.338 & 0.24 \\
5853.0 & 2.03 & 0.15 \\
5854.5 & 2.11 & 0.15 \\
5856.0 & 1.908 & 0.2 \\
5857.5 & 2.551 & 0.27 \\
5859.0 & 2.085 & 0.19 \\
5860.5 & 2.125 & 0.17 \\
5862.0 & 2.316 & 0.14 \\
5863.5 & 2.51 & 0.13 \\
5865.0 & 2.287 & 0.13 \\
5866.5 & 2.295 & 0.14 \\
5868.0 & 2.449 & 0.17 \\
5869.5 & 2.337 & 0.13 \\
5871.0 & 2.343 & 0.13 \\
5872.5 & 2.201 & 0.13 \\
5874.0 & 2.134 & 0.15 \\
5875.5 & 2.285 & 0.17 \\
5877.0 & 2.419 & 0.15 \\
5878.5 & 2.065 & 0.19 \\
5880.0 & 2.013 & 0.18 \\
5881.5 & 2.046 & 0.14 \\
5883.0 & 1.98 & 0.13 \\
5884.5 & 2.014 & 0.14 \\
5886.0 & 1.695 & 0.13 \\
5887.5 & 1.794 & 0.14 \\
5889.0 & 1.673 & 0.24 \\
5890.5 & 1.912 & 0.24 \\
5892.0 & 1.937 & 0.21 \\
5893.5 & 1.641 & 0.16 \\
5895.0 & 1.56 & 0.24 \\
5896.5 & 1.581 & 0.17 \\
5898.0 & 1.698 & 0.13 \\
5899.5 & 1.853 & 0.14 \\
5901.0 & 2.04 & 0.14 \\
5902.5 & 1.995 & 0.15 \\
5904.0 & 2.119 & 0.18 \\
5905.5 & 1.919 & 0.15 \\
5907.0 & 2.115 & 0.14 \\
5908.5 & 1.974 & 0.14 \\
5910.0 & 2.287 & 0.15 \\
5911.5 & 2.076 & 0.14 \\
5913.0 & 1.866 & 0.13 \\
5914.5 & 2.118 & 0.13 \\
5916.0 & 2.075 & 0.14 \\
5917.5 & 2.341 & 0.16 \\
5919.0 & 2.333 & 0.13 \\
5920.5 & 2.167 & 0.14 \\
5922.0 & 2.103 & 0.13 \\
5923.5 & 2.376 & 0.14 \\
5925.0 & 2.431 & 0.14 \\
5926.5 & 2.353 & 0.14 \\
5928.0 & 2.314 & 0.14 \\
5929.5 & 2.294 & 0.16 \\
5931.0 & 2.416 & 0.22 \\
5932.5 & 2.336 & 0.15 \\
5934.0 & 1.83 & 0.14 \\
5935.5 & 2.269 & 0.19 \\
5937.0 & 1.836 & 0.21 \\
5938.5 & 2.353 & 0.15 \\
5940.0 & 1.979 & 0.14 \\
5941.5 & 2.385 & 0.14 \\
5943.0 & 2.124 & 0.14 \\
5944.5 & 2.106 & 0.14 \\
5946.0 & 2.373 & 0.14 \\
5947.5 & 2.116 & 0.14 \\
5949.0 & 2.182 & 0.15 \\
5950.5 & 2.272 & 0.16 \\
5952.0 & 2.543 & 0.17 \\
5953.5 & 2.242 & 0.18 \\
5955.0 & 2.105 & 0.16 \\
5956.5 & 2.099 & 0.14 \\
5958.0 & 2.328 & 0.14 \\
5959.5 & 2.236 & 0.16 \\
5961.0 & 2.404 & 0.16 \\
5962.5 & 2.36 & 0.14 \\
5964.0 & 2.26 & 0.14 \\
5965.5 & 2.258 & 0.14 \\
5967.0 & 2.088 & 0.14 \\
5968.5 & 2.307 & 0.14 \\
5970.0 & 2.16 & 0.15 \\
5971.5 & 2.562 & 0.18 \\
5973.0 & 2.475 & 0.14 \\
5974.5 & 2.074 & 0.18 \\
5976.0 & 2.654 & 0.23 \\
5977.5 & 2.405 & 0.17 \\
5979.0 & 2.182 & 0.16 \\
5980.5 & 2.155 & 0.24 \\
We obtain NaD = 5.4 Ang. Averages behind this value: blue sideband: 2.31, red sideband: 2.23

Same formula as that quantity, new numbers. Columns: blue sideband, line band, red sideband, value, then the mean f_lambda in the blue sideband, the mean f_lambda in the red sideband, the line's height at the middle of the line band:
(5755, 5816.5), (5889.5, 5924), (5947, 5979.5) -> 4.6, 2.34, 2.29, 2.3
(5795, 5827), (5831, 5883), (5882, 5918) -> -3.2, 2.36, 1.93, 2.13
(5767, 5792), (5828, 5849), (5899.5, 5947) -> -1.4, 2.23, 2.17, 2.21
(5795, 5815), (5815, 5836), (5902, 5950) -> -0.5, 2.34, 2.18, 2.31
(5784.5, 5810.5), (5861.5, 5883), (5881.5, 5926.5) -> -1.5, 2.35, 2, 2.1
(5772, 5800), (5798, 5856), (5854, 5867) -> -1.6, 2.29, 2.24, 2.27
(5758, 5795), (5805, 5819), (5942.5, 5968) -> 0.3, 2.34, 2.24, 2.32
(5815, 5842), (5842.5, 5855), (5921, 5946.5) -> 0.6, 2.38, 2.23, 2.35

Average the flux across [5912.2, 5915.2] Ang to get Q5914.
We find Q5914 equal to 1.99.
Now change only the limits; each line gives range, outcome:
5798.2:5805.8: 2.44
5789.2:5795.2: 2.43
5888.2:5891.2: 1.79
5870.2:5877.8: 2.28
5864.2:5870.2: 2.34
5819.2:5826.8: 2.41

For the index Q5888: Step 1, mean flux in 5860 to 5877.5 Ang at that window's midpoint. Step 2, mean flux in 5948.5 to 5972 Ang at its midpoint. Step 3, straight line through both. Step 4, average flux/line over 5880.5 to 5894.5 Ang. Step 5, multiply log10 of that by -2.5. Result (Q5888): 0.24 mag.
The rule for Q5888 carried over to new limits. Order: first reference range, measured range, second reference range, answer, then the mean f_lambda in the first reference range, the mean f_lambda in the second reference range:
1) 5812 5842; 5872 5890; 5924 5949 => 0.14 mag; 2.37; 2.22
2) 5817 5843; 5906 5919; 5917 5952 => 0.08 mag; 2.39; 2.24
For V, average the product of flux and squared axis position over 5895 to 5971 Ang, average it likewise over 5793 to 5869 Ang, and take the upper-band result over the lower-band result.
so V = 0.96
